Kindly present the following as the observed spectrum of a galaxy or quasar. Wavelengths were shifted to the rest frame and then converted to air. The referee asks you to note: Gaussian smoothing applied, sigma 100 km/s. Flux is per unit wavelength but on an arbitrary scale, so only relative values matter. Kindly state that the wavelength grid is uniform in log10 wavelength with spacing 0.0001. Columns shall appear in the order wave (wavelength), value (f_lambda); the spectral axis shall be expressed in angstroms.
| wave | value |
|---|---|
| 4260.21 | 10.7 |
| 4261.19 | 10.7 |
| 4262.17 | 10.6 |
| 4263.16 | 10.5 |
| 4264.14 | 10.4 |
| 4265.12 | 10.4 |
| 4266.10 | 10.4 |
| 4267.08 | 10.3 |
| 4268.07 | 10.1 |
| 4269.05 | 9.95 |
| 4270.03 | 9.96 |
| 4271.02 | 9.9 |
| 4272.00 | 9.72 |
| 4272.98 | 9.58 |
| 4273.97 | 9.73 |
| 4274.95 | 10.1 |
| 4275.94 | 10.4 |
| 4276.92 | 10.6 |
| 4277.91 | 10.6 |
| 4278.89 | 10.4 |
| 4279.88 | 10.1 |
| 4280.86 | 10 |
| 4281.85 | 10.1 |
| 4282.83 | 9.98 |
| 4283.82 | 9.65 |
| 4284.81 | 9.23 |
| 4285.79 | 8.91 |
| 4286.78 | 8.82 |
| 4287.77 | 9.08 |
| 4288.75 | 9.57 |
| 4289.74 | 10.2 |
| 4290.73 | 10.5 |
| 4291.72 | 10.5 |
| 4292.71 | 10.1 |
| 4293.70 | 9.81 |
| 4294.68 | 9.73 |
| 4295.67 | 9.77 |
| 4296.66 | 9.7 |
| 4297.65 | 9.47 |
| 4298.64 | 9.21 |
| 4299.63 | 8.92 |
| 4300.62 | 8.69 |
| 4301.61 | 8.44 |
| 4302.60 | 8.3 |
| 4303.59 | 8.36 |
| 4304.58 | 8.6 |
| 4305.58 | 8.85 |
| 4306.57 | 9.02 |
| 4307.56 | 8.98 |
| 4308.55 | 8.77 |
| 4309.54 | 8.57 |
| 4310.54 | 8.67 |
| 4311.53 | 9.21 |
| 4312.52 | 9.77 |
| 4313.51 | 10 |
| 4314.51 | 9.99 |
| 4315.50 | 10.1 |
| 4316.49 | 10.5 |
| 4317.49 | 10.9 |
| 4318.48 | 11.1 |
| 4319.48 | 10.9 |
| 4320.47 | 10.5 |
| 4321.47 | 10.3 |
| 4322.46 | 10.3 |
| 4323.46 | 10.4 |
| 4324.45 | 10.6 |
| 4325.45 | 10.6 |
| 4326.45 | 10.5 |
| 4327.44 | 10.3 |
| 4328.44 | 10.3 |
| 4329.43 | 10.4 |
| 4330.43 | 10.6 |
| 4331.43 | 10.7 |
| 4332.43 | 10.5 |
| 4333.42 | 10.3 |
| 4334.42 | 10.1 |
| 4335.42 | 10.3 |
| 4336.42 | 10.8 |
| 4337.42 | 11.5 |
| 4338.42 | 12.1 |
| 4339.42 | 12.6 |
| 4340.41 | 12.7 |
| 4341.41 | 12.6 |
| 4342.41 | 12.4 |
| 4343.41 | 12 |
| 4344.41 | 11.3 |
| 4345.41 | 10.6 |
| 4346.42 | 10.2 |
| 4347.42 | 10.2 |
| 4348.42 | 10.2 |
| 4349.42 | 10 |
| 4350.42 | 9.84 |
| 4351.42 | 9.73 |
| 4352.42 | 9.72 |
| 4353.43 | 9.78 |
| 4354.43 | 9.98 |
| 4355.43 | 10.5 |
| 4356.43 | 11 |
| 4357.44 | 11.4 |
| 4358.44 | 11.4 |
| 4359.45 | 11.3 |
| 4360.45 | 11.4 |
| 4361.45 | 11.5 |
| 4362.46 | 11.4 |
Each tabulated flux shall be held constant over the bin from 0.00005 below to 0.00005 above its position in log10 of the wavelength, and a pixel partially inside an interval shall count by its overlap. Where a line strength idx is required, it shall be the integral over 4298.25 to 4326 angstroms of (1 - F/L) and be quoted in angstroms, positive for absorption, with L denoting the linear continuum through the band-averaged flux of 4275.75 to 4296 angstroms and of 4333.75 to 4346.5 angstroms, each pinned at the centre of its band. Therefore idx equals 2.84 angstroms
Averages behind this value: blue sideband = 9.9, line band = 9.59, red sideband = 11.5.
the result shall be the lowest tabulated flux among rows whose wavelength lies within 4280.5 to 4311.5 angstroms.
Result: 8.3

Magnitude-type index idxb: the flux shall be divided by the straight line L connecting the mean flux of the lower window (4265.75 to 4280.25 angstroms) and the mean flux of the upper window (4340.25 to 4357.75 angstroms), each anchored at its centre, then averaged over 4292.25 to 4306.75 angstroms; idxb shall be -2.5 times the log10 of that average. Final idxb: 0.13 mag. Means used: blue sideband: 10.1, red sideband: 10.7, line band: 9.13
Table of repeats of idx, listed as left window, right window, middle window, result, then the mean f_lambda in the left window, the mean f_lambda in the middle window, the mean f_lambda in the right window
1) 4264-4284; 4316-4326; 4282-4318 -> 3.3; 10.1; 9.42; 10.6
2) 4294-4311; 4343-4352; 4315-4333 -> -1.6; 8.95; 10.5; 10.4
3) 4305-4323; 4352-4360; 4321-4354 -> -1.5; 9.8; 10.7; 10.6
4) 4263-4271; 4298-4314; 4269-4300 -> -0.6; 10.2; 9.82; 8.9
